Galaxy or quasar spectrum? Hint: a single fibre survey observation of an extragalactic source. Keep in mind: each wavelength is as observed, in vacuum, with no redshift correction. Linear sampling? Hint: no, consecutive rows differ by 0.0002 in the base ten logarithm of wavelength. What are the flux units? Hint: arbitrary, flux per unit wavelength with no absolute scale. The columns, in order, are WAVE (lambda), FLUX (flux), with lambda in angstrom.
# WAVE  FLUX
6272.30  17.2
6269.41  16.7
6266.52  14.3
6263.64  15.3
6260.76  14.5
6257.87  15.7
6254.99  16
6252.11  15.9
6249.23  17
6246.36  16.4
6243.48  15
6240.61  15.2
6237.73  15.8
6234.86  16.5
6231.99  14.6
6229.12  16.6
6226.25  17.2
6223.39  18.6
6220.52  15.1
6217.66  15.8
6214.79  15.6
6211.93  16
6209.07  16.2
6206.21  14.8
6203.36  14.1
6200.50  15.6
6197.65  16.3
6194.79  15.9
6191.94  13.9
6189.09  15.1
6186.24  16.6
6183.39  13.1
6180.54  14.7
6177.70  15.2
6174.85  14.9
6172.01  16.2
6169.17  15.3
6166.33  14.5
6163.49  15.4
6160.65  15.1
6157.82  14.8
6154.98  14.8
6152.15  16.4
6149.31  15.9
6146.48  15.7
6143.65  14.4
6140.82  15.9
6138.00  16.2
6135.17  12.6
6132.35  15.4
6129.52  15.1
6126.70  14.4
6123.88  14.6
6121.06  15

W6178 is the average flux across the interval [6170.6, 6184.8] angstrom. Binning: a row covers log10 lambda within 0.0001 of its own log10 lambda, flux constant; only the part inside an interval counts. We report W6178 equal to 14.8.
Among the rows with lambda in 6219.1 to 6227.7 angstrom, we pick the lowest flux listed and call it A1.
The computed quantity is 15.1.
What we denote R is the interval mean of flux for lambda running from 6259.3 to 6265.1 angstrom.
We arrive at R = 14.9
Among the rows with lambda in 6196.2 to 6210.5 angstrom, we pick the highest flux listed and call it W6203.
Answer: 16.3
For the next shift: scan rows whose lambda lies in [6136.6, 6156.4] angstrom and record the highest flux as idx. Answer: 16.4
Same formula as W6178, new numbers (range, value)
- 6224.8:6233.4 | 16.2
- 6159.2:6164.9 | 15.3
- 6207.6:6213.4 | 16.1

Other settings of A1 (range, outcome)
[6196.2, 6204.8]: 14.1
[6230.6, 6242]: 14.6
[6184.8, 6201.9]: 13.9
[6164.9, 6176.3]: 14.5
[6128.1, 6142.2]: 12.6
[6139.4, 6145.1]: 14.4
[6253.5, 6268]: 14.3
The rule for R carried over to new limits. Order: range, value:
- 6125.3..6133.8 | 15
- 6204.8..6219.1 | 15.7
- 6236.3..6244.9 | 15.3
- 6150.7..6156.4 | 15.6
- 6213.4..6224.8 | 16.3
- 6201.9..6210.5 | 15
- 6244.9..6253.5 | 16.4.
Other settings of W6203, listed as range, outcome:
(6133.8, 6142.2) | 16.2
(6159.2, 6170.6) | 15.4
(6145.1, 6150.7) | 15.9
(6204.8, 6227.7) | 18.6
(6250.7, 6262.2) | 16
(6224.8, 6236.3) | 17.2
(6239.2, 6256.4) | 17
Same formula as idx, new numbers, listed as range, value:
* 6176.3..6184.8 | 15.2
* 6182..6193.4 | 16.6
